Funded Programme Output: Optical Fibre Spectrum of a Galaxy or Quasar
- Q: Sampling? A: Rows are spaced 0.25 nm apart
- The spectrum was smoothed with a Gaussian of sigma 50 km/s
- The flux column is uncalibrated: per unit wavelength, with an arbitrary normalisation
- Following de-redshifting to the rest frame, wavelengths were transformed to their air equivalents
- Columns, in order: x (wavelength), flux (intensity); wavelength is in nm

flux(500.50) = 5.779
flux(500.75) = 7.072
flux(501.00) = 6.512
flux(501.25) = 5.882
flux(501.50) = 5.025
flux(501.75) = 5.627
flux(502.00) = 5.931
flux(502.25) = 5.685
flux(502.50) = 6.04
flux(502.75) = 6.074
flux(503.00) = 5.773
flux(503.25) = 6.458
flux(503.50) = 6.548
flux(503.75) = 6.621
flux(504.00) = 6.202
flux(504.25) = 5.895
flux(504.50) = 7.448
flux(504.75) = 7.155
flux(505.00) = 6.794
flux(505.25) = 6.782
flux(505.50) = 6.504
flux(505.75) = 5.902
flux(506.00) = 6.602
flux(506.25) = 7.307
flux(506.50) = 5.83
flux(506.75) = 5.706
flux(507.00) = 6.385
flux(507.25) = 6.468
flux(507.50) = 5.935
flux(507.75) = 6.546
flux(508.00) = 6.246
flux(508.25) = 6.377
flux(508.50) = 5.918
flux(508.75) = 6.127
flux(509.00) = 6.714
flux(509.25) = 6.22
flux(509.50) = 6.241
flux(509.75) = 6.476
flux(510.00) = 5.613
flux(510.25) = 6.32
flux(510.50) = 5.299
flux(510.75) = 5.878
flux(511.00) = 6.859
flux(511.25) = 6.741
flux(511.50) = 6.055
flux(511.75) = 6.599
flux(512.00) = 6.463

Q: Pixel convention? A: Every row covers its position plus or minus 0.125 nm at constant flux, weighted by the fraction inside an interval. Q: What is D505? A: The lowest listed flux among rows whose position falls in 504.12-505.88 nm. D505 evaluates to 5.895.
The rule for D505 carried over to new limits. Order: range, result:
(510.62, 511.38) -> 5.878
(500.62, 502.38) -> 5.025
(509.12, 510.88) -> 5.299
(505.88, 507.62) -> 5.706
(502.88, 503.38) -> 5.773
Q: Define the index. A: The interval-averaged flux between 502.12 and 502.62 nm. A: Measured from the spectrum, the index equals 5.86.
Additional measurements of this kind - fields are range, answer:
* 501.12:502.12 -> 5.62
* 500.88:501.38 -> 6.18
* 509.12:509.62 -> 6.24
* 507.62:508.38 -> 6.38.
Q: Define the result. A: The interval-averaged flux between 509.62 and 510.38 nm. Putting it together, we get 6.13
